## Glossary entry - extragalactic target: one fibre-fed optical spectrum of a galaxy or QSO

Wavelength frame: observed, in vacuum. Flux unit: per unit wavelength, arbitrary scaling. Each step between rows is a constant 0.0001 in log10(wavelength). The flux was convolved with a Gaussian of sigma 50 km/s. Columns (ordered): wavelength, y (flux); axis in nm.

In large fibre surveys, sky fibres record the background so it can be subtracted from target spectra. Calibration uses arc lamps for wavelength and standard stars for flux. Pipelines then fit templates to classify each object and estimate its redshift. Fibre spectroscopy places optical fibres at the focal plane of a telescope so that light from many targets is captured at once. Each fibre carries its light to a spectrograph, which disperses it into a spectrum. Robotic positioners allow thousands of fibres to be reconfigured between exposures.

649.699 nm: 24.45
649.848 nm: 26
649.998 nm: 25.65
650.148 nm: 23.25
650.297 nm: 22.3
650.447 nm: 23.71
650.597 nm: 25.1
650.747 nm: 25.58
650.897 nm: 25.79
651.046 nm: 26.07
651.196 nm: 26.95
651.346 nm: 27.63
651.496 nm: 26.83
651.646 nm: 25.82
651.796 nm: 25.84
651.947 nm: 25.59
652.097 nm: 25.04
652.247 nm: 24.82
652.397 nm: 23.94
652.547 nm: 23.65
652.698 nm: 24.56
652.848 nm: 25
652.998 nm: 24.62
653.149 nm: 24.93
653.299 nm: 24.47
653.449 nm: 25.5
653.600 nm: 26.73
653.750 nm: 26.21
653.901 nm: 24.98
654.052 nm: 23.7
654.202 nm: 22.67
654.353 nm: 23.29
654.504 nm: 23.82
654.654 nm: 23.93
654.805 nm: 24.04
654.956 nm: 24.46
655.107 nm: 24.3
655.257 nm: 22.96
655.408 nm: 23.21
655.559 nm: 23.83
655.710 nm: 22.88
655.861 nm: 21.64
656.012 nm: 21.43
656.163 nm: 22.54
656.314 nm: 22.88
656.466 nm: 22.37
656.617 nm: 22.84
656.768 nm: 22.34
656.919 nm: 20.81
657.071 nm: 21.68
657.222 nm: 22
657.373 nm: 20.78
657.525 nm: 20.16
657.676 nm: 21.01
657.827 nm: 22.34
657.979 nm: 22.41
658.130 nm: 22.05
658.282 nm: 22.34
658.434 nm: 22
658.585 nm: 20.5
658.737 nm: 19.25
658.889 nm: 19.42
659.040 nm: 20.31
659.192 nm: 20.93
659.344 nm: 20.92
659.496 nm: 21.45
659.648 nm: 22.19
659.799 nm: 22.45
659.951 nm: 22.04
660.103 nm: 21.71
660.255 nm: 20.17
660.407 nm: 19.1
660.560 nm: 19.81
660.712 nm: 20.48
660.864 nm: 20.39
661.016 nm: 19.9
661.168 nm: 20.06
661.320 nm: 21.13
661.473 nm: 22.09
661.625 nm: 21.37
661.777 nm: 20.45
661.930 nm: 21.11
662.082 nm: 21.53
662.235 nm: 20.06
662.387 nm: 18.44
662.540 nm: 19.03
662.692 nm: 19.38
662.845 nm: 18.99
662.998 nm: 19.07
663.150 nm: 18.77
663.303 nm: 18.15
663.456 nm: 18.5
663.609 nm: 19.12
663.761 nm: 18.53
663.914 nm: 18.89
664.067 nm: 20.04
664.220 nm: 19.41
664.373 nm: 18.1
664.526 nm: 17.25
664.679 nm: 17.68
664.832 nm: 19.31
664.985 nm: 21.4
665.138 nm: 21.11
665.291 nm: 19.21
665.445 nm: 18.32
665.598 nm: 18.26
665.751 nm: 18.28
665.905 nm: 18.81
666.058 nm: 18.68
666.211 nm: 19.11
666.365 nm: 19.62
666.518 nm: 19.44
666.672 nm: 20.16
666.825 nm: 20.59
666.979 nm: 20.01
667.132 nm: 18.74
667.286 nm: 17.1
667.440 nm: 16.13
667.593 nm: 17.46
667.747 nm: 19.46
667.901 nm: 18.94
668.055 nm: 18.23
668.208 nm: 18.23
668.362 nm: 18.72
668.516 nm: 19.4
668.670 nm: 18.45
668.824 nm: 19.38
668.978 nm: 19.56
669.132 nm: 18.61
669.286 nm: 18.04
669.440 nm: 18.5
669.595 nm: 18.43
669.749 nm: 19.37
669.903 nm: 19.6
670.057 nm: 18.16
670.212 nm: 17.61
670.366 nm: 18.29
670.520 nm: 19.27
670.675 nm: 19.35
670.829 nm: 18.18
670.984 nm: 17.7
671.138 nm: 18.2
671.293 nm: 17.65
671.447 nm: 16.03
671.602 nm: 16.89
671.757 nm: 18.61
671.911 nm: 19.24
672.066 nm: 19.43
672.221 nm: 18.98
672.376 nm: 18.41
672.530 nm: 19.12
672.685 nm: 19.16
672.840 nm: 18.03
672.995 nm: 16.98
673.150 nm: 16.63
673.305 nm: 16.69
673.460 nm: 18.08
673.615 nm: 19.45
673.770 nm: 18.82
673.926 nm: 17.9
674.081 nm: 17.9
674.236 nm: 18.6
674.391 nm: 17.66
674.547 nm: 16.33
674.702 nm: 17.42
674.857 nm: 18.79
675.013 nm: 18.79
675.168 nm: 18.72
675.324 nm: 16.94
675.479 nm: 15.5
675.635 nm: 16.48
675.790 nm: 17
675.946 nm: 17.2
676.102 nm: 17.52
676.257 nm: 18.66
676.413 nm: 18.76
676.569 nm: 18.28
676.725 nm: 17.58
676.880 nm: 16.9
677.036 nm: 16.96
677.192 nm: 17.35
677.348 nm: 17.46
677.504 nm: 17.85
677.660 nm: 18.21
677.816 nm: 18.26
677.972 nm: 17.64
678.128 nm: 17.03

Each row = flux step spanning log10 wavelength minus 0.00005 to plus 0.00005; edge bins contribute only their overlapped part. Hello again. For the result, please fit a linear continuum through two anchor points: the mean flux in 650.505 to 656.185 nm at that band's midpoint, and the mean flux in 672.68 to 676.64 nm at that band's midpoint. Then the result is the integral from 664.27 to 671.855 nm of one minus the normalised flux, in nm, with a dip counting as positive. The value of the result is 0.46 nm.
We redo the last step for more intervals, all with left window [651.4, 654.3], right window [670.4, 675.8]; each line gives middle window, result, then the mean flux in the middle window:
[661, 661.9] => 0.045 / 20.9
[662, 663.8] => 0.198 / 19.2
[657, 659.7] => 0.221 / 21.2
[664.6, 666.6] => 0.137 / 19.2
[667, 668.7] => 0.128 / 18.3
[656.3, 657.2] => 0.059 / 22.1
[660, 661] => 0.092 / 20.3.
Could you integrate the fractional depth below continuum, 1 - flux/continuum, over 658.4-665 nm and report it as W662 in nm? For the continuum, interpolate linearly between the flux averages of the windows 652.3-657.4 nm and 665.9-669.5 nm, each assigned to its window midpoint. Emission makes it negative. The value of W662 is 0.32 nm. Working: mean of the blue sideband 23.5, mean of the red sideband 18.8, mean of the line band 20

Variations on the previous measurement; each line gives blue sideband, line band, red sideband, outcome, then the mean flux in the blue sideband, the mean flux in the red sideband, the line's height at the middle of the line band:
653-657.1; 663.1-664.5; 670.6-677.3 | 0.14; 23.5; 17.9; 20.9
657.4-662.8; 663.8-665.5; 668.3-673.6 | 0.05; 20.8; 18.4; 19.8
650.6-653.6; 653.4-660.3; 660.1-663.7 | 0.10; 25.4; 19.9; 22.8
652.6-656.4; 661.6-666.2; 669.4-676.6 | 0.38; 23.9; 18.1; 21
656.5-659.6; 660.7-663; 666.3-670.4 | 0.01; 21.3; 18.8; 20.4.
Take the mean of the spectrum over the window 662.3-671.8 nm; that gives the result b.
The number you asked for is 18.7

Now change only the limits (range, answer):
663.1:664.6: 18.7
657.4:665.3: 20.2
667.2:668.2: 17.9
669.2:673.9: 18.3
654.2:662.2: 21.7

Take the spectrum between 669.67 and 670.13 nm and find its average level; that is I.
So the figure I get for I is 19.1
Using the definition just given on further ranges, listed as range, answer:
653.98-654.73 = 23.5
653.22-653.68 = 25.6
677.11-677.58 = 17.5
